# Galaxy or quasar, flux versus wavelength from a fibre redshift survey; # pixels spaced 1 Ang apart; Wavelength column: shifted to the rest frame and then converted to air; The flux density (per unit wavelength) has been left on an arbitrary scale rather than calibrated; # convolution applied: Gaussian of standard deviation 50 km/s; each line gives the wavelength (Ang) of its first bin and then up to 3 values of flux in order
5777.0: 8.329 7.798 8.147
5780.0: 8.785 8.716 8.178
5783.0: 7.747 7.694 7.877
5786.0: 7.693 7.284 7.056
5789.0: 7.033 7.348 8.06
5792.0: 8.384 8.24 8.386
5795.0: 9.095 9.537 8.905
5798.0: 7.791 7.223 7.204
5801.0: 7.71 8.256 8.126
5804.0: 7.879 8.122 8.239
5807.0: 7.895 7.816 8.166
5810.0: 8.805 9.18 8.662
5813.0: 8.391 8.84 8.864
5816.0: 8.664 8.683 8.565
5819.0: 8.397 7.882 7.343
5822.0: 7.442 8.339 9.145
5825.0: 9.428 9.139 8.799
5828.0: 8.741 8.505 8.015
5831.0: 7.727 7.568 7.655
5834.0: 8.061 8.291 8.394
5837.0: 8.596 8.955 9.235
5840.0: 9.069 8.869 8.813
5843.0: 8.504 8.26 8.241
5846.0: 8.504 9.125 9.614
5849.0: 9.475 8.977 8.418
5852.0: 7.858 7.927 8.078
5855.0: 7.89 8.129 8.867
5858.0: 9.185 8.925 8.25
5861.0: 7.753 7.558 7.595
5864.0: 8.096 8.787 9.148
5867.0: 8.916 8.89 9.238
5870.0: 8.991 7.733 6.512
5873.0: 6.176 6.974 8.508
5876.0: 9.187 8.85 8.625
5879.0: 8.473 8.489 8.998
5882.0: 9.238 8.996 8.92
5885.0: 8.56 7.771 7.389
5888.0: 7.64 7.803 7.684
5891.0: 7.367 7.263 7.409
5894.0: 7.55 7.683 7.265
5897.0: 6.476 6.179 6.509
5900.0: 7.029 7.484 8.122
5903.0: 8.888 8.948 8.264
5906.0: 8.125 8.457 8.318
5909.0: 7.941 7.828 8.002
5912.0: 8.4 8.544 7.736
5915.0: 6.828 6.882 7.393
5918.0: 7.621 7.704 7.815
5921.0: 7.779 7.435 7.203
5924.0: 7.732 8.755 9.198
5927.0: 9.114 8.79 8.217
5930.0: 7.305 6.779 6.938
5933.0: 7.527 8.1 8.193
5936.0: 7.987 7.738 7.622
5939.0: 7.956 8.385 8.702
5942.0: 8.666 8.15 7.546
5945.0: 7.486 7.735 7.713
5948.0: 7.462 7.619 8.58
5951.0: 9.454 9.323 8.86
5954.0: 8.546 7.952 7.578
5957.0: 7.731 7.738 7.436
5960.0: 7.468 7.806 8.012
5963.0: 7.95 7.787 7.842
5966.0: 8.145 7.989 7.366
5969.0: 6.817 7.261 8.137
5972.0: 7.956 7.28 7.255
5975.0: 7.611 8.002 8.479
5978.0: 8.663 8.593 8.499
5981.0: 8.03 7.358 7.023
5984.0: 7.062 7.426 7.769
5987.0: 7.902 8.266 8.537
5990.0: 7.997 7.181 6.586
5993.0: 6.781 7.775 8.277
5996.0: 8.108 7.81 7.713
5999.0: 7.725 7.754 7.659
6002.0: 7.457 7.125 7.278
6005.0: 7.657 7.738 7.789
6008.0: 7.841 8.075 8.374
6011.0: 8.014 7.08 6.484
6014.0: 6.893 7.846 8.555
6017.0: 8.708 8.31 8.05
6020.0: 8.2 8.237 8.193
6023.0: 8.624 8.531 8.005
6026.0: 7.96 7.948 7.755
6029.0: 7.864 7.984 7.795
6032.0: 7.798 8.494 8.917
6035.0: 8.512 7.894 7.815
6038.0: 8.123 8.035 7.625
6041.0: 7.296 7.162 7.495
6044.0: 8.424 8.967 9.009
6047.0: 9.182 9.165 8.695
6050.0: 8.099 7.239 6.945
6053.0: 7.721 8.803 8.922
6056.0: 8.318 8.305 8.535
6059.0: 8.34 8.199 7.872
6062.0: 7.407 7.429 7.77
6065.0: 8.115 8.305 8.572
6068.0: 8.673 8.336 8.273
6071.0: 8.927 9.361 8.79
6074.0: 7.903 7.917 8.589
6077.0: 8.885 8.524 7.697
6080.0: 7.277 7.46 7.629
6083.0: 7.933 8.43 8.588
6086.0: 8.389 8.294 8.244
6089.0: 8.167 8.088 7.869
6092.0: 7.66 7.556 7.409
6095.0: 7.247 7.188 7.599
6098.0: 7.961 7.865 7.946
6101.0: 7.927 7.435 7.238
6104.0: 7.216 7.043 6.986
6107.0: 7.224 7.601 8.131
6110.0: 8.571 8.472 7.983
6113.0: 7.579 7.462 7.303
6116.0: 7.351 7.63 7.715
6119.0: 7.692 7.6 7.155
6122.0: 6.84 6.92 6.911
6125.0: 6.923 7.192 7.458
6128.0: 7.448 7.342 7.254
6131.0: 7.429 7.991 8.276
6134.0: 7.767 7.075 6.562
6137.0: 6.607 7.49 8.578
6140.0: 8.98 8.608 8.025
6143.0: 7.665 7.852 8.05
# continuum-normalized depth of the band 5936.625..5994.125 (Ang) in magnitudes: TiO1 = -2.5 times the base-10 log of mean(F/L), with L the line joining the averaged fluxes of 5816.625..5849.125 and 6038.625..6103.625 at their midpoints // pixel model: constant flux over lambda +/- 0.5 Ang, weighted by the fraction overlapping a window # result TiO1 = 0.054 mag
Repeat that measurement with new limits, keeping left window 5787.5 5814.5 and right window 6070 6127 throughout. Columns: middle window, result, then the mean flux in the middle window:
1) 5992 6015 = 0.04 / 7.59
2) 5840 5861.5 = -0.06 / 8.57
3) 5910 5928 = 0.01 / 7.91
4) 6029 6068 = -0.04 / 8.14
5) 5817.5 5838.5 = -0.03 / 8.33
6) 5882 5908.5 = 0.03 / 7.8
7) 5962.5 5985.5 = 0.02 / 7.76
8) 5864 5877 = -0.03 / 8.27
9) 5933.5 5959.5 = -0.02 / 8.09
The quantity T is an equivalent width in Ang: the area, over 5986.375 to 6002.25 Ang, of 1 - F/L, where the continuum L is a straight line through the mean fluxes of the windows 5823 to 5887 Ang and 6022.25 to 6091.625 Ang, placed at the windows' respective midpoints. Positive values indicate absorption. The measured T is 1.0 Ang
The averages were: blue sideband 8.47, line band 7.73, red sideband 8.18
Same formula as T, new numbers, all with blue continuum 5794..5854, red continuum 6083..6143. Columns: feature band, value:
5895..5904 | 0.95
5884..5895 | 0.74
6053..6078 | -1.81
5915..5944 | 0.92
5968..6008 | 1.47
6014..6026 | -0.48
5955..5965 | 0.41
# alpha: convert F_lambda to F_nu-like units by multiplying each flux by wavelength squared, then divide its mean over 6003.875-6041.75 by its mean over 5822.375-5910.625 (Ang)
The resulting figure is 1.02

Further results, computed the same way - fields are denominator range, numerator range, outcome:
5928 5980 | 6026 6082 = 1.07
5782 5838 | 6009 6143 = 1.05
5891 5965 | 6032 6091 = 1.09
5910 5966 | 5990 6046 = 1.02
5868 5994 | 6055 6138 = 1.04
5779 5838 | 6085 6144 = 1.03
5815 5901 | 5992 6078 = 1.04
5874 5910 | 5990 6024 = 1.01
